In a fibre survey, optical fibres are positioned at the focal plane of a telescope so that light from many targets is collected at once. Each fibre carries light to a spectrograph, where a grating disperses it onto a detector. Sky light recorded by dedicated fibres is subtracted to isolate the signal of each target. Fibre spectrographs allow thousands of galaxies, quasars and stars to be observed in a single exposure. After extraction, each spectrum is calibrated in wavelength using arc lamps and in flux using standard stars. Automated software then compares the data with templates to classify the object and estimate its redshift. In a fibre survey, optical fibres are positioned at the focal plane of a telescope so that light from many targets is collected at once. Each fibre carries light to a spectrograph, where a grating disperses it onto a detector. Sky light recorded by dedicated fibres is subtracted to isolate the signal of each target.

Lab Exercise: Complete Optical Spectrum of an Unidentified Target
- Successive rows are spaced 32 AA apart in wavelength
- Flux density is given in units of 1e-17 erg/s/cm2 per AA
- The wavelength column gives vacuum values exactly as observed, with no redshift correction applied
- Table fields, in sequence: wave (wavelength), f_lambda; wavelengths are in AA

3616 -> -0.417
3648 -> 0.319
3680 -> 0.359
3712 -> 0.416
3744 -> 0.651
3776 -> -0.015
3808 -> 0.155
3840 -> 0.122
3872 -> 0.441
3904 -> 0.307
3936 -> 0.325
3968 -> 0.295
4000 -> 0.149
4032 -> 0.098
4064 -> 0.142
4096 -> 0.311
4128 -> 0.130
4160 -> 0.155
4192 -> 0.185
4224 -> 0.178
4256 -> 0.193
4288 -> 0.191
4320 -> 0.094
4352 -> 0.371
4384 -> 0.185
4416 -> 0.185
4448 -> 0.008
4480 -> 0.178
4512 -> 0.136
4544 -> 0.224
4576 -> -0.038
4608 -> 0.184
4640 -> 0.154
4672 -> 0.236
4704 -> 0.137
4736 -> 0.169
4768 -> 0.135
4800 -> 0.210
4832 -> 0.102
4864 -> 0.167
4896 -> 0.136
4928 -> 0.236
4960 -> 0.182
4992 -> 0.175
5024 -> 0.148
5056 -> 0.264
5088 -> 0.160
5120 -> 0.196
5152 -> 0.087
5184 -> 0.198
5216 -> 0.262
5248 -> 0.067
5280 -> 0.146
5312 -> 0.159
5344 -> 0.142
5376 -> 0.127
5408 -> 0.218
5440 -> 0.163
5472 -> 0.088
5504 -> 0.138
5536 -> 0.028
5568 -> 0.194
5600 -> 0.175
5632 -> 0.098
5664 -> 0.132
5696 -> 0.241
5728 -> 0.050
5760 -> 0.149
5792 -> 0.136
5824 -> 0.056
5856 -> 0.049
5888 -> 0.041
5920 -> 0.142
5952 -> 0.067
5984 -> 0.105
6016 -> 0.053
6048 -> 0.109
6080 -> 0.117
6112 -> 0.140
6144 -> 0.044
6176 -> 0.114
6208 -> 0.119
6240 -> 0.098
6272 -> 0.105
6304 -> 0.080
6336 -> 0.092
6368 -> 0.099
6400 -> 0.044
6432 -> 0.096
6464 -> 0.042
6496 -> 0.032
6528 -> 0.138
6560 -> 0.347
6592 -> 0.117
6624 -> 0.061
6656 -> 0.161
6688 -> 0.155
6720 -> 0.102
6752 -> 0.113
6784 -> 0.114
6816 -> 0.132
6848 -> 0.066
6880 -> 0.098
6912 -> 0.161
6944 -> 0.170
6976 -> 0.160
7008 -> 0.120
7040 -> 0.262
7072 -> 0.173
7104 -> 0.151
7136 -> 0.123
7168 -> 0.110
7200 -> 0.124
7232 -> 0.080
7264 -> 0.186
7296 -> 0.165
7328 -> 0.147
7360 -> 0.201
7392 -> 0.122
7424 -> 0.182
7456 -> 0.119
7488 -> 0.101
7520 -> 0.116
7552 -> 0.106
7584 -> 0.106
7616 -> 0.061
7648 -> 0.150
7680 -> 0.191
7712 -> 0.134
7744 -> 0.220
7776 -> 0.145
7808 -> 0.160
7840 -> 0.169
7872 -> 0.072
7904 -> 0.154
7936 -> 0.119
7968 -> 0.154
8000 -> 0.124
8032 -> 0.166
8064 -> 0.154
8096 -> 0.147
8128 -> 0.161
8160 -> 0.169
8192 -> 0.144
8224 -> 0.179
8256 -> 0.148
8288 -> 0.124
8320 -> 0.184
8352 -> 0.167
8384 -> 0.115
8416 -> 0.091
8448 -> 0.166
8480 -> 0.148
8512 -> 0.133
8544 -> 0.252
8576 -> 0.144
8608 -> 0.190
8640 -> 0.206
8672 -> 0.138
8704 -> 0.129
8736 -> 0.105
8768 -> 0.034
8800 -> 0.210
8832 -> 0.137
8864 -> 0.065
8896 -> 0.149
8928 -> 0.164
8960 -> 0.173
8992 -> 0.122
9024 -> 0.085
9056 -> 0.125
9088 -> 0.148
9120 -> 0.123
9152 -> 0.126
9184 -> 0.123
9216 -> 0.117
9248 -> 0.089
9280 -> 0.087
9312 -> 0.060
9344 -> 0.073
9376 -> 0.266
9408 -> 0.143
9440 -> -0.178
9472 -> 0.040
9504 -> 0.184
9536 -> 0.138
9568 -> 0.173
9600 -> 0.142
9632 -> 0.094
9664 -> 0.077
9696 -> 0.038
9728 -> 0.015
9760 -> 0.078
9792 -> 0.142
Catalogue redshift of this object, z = 0.757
